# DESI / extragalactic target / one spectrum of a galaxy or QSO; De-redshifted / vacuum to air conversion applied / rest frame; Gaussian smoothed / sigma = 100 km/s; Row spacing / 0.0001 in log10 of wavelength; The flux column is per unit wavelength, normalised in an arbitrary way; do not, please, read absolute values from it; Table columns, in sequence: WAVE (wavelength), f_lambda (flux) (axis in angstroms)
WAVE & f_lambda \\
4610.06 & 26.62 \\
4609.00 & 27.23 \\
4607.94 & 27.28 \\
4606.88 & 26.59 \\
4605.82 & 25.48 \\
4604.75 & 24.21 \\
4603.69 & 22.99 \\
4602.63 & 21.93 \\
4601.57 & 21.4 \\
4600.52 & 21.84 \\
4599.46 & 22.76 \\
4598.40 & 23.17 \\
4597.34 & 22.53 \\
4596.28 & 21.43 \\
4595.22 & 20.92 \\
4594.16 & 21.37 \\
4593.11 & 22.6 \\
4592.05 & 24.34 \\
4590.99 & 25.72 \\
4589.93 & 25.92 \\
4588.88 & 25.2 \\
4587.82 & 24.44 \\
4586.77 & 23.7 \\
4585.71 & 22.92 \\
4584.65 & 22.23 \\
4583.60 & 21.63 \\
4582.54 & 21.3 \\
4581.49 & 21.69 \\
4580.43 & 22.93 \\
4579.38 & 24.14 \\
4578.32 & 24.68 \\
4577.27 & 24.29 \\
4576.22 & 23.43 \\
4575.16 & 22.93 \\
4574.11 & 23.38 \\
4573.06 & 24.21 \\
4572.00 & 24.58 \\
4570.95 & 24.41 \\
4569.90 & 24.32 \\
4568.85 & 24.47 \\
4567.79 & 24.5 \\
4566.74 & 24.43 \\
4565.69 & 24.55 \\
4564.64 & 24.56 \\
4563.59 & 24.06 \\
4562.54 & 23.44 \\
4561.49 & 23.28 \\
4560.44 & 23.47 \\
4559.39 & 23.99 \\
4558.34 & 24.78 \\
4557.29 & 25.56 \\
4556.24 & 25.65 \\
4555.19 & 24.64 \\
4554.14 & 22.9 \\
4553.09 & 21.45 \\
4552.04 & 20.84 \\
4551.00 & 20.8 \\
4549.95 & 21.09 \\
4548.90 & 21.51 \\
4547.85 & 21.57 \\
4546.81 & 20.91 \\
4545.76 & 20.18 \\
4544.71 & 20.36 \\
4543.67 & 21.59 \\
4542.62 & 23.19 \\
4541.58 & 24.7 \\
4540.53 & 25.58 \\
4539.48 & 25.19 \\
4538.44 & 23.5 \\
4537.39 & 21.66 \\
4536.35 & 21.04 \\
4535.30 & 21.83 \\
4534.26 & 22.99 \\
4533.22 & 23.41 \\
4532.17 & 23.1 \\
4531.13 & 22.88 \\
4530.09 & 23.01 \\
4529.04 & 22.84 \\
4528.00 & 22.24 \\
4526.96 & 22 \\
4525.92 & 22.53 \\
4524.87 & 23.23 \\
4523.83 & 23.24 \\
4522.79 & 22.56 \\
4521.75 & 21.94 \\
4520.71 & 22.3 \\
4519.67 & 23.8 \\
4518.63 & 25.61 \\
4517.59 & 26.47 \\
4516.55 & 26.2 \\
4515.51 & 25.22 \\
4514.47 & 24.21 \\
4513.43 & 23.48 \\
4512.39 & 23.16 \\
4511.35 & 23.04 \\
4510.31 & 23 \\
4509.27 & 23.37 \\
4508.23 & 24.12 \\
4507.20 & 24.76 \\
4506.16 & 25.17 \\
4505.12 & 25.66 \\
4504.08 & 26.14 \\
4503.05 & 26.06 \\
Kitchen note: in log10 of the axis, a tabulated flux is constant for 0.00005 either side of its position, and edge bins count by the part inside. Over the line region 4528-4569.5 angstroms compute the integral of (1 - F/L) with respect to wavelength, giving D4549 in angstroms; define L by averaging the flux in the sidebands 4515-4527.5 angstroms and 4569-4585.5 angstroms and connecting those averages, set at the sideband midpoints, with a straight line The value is 0.89 angstroms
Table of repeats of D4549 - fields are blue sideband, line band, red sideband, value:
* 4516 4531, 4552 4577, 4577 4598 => -0.76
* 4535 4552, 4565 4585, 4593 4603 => -1.41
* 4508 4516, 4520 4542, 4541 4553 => -0.44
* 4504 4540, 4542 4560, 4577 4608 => 0.78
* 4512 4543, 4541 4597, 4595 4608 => 0.14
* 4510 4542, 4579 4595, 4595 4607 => -0.23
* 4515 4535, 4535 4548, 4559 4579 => 0.67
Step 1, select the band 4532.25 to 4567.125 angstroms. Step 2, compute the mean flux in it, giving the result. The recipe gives 23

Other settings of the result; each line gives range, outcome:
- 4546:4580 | 23.5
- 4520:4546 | 22.7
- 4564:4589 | 23.7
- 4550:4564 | 23.4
